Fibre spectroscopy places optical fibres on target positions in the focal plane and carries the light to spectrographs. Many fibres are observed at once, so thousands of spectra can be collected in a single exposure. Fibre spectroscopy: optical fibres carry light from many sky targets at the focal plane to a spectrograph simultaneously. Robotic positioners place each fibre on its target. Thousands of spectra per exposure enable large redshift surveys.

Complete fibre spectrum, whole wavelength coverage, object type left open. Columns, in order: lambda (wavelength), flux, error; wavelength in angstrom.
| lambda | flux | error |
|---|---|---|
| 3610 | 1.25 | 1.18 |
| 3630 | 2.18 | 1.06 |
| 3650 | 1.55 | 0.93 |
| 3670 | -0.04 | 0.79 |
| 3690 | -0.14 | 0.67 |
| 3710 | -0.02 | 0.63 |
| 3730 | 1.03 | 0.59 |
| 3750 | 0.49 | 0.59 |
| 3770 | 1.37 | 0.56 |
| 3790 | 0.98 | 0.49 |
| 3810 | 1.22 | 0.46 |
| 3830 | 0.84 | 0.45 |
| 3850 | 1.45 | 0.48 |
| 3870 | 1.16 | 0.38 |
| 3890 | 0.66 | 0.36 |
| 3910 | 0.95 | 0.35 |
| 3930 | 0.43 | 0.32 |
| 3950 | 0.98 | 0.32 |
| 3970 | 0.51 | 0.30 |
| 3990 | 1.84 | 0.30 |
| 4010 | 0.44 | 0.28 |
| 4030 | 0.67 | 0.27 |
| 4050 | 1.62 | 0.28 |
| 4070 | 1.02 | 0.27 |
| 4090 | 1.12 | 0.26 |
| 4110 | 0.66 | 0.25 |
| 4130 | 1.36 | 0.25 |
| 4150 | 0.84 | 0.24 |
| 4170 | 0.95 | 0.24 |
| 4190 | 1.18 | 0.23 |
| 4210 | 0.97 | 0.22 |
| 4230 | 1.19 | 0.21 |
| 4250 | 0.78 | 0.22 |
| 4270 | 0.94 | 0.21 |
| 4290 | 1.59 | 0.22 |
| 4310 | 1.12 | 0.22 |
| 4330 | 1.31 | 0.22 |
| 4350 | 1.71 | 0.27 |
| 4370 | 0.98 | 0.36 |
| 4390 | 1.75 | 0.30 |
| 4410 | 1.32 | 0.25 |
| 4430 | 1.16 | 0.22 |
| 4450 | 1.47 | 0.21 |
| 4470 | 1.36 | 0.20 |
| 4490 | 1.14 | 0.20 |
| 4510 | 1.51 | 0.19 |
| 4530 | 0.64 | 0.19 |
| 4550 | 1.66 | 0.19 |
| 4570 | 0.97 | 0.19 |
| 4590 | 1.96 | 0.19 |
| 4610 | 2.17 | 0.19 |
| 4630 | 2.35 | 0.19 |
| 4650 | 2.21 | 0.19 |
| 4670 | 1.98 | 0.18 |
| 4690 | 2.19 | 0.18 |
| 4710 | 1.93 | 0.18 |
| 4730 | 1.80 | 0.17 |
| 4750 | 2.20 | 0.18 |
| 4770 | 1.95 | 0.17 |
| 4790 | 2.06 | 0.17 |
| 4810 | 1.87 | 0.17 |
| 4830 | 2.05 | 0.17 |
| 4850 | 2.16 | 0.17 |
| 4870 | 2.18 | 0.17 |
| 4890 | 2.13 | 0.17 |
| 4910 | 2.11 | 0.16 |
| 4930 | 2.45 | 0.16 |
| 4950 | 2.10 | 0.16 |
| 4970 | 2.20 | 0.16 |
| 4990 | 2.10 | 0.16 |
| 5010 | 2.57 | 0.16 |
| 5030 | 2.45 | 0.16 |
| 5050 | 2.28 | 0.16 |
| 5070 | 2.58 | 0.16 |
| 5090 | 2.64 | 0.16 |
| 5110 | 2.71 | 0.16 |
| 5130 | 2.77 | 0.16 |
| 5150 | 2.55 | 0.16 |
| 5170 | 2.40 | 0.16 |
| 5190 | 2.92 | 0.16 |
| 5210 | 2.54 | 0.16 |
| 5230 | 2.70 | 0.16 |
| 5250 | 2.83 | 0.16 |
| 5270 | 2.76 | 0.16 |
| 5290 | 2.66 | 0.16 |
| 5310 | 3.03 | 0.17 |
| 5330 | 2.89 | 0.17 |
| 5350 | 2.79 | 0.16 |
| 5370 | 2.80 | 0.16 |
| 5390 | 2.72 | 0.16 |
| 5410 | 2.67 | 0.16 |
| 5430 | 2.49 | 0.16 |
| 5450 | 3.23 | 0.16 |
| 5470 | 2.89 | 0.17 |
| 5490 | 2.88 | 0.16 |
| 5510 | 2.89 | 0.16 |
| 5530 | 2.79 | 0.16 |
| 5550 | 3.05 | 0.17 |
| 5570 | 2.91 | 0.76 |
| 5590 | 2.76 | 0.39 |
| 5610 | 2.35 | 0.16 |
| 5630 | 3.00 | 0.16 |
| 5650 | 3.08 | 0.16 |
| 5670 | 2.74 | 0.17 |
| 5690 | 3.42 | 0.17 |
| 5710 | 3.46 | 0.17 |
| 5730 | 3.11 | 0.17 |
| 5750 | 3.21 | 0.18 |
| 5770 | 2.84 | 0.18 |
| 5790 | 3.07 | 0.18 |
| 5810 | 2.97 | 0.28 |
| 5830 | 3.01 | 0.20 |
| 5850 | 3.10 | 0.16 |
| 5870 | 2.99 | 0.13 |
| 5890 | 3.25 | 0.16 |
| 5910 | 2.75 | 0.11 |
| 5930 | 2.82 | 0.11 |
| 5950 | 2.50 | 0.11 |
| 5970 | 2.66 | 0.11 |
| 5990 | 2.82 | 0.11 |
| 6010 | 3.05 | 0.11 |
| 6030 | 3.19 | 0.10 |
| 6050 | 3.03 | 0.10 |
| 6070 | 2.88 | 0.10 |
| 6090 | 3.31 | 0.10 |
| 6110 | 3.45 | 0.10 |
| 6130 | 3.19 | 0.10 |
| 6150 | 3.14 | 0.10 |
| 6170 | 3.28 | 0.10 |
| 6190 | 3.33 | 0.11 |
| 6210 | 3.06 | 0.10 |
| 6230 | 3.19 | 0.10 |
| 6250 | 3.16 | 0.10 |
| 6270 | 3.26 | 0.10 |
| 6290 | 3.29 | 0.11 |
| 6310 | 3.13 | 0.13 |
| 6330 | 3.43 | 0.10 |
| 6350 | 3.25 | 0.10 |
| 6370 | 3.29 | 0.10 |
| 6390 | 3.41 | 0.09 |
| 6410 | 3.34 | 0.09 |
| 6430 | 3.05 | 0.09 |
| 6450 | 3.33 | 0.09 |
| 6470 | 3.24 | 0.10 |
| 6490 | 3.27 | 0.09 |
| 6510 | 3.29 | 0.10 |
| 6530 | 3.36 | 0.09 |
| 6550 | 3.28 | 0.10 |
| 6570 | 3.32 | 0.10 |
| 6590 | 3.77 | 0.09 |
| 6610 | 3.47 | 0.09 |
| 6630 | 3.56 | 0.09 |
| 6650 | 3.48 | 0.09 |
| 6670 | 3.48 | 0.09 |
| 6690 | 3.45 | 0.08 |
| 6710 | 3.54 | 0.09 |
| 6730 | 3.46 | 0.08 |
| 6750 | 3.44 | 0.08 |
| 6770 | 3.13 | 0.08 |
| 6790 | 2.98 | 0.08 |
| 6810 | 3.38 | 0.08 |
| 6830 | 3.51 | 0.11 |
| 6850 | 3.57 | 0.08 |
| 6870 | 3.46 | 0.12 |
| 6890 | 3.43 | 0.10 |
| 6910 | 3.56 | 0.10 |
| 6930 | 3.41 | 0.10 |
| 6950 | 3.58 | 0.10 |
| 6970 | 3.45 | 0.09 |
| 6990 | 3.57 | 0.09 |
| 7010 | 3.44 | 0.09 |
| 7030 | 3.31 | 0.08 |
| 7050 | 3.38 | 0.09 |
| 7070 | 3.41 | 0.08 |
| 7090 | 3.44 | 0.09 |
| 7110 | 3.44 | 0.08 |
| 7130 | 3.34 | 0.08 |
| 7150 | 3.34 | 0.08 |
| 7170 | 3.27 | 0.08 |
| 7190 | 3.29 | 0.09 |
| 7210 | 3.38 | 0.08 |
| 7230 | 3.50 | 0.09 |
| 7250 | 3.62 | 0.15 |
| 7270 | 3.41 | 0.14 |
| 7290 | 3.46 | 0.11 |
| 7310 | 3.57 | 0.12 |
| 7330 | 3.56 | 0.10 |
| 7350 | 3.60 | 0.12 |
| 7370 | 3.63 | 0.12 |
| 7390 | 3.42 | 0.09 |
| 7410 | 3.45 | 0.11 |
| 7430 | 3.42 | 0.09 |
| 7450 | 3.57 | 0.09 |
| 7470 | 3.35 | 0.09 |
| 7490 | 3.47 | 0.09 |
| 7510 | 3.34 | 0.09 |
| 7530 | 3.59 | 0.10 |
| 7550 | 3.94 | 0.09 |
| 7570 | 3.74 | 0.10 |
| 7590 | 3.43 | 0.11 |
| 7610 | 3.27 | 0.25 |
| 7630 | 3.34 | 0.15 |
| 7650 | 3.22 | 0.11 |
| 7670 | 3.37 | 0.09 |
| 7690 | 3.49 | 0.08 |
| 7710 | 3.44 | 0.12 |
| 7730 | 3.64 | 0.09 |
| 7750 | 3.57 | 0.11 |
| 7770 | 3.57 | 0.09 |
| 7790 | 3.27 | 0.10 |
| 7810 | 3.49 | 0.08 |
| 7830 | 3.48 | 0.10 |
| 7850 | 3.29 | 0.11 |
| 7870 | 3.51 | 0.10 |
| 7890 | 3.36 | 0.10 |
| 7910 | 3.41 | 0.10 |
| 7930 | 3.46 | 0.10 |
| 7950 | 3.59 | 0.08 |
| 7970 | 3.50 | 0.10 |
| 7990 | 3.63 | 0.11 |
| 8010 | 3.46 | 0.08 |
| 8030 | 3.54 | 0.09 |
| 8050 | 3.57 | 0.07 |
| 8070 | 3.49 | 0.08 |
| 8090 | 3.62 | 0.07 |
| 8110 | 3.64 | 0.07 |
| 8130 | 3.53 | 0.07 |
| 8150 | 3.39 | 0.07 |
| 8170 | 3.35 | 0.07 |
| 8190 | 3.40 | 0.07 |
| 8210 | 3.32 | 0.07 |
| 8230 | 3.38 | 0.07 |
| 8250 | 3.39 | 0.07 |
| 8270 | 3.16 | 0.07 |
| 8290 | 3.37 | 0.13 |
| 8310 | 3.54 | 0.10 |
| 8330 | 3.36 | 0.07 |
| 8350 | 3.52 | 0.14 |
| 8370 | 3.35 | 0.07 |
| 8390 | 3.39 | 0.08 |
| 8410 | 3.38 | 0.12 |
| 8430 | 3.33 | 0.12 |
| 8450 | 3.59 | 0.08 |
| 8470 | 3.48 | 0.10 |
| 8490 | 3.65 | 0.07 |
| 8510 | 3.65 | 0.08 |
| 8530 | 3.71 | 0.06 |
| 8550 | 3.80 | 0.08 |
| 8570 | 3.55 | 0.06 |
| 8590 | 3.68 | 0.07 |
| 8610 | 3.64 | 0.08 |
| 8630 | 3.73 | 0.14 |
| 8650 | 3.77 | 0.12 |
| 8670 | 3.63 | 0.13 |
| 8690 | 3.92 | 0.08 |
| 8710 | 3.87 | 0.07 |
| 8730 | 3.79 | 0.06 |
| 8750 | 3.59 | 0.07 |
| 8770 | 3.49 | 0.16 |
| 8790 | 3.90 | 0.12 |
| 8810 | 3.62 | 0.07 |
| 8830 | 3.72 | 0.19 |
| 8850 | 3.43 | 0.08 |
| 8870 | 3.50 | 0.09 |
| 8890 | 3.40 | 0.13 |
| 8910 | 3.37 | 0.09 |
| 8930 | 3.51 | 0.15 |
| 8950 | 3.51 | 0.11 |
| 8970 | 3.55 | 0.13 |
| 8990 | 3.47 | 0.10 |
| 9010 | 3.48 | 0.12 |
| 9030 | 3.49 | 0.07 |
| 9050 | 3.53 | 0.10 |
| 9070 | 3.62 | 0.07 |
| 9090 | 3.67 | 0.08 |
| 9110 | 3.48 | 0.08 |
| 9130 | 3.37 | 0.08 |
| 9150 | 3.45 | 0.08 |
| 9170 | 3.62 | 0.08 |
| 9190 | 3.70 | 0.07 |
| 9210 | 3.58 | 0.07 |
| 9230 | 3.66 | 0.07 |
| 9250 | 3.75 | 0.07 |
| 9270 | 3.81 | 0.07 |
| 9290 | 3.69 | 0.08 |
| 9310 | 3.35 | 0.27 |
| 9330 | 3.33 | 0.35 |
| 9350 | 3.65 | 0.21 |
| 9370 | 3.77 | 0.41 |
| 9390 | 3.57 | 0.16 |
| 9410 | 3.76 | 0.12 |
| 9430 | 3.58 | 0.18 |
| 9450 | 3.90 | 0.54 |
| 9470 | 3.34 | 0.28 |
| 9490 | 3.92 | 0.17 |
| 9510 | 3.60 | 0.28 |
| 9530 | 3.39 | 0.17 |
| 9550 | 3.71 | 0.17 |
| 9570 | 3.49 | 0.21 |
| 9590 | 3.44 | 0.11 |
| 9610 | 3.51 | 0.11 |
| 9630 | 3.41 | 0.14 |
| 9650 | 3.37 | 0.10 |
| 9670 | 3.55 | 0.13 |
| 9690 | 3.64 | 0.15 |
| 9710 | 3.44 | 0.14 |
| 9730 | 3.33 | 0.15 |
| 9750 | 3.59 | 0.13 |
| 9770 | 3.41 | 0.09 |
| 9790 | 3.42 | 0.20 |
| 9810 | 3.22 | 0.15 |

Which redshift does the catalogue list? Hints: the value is 0.15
